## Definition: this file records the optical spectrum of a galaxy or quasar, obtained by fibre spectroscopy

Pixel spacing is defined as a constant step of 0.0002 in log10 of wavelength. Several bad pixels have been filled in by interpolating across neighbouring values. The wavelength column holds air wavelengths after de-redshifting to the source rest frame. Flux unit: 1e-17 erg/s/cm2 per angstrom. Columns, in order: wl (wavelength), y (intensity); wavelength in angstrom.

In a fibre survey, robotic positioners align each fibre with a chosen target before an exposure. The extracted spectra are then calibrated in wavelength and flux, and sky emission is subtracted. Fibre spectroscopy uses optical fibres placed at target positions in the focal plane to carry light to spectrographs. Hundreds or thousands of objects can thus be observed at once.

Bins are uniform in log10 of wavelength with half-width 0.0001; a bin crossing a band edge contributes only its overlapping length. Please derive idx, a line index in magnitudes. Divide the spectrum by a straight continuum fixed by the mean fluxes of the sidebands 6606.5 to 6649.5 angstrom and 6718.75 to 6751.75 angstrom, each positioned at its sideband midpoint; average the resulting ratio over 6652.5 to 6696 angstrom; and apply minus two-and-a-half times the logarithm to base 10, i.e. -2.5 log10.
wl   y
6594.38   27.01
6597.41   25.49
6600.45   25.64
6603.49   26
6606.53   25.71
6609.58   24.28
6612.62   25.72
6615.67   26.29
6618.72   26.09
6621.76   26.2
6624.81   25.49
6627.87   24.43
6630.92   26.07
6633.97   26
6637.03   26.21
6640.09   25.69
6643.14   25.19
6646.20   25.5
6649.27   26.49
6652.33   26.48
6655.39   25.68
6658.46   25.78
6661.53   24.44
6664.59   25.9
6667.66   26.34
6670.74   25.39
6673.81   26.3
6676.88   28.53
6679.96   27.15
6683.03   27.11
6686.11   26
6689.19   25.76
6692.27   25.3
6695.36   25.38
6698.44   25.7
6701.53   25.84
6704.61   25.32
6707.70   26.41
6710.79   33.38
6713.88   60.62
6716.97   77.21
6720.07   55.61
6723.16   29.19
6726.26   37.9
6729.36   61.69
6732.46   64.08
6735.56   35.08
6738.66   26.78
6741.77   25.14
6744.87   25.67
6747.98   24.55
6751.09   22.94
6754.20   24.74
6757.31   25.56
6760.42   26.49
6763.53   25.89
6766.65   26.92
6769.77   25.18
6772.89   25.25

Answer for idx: 0.17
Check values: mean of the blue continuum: 25.7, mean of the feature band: 26.1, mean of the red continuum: 37.4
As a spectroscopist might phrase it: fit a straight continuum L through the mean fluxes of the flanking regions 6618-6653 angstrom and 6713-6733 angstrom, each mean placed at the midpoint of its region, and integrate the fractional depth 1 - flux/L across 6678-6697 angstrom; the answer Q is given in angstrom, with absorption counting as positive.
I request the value 7.4 angstrom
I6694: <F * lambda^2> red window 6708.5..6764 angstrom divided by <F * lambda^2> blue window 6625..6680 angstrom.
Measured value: 1.50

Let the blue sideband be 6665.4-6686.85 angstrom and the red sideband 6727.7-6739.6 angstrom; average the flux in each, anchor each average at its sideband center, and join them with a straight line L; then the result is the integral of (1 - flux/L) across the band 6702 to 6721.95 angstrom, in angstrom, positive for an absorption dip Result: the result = -2.2 angstrom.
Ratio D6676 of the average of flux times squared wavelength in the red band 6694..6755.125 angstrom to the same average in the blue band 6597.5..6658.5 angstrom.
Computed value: 1.47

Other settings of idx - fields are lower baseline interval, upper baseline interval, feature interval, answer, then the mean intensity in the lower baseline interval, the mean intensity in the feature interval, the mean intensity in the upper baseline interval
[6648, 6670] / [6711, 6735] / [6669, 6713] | 0.39 mag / 25.8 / 27.2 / 53.1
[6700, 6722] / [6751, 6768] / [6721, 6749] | -0.07 mag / 43.3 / 37.3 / 25.6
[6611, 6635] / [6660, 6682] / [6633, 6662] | 0.01 mag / 25.8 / 25.8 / 26.3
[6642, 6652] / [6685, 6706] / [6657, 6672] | 0.01 mag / 25.8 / 25.6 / 25.6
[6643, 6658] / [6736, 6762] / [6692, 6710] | -0.01 mag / 25.9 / 26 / 25.7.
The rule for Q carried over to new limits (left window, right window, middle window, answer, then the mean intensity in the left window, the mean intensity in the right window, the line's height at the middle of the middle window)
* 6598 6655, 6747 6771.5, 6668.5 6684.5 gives -0.81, 25.7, 25.3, 25.6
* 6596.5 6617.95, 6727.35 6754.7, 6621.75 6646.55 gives 1.67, 25.6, 34.9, 27.5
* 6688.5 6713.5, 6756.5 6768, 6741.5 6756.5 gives 1.17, 28.3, 26.2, 26.7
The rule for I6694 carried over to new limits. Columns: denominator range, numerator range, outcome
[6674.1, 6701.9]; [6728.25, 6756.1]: 1.31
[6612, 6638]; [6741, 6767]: 1.02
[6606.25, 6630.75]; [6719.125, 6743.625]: 1.68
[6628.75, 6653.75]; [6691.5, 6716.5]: 1.31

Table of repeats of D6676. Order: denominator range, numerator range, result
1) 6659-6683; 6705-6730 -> 1.78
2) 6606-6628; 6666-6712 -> 1.06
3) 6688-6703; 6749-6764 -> 1.00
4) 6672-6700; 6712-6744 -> 1.79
